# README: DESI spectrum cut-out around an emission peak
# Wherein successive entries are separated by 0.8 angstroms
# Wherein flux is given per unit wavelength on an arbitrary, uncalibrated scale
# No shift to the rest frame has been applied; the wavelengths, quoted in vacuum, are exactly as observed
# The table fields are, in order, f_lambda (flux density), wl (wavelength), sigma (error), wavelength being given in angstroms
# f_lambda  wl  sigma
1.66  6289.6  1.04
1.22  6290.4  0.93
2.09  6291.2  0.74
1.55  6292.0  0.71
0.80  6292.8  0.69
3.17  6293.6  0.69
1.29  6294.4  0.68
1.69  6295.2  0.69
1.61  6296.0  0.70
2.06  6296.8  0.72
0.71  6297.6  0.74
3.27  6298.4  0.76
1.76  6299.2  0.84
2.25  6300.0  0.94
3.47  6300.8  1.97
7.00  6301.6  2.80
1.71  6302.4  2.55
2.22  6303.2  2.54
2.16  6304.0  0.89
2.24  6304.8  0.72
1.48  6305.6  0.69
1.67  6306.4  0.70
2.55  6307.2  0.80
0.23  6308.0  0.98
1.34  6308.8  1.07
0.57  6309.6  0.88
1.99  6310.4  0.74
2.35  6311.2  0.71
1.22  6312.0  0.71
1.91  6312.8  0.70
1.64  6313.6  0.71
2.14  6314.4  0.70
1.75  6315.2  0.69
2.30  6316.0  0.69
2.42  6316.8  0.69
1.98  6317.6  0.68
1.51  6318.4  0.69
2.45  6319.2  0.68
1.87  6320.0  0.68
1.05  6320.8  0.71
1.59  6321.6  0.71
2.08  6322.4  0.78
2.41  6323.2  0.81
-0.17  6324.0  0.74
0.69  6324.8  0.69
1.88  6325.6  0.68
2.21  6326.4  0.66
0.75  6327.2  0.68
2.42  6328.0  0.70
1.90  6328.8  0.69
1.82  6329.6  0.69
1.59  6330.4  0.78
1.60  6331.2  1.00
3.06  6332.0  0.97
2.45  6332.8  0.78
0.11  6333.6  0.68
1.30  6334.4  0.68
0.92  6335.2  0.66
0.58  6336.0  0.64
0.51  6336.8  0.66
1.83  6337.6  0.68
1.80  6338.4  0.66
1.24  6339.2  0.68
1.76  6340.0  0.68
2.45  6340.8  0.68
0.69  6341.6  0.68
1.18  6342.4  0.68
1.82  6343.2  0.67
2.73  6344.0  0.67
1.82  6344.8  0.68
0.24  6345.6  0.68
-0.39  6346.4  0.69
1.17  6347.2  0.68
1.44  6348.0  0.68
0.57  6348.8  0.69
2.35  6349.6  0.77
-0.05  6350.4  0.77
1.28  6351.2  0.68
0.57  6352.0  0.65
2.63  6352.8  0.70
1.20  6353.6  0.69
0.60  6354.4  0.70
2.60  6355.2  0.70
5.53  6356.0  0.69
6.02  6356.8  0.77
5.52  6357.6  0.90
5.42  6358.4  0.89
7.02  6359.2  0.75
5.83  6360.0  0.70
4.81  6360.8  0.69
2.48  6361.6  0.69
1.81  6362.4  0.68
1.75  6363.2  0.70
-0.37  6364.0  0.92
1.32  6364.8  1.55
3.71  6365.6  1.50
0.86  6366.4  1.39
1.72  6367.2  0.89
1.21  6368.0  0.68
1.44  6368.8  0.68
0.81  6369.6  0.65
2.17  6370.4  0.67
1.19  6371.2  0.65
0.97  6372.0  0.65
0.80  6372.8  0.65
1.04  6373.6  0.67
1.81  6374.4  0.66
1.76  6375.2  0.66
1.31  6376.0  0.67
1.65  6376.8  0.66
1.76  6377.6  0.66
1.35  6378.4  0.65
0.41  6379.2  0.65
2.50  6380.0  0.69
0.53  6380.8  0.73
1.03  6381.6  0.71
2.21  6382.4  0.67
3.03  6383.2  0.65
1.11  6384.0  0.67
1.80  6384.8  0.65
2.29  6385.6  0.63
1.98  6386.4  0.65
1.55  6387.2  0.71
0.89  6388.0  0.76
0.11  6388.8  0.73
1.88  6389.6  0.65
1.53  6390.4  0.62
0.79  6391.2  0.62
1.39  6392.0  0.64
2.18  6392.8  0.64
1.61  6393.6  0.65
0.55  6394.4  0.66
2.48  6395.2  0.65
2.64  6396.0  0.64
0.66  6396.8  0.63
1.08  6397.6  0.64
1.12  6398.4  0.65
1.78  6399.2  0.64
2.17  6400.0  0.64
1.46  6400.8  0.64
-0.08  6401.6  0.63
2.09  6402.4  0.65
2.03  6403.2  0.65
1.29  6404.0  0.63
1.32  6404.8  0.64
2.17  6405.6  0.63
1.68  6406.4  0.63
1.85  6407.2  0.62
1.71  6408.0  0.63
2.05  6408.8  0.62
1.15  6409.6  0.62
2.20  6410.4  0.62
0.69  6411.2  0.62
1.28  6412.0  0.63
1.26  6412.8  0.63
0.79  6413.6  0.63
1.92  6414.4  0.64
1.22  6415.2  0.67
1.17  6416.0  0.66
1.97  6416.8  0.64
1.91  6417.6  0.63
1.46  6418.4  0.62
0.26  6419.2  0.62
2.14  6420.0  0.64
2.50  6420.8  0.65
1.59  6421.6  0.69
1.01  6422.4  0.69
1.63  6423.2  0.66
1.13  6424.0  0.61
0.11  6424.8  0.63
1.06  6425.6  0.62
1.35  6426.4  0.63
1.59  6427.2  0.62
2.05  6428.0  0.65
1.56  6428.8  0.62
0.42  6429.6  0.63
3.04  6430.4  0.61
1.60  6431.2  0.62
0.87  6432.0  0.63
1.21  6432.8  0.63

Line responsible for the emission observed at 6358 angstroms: H-beta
